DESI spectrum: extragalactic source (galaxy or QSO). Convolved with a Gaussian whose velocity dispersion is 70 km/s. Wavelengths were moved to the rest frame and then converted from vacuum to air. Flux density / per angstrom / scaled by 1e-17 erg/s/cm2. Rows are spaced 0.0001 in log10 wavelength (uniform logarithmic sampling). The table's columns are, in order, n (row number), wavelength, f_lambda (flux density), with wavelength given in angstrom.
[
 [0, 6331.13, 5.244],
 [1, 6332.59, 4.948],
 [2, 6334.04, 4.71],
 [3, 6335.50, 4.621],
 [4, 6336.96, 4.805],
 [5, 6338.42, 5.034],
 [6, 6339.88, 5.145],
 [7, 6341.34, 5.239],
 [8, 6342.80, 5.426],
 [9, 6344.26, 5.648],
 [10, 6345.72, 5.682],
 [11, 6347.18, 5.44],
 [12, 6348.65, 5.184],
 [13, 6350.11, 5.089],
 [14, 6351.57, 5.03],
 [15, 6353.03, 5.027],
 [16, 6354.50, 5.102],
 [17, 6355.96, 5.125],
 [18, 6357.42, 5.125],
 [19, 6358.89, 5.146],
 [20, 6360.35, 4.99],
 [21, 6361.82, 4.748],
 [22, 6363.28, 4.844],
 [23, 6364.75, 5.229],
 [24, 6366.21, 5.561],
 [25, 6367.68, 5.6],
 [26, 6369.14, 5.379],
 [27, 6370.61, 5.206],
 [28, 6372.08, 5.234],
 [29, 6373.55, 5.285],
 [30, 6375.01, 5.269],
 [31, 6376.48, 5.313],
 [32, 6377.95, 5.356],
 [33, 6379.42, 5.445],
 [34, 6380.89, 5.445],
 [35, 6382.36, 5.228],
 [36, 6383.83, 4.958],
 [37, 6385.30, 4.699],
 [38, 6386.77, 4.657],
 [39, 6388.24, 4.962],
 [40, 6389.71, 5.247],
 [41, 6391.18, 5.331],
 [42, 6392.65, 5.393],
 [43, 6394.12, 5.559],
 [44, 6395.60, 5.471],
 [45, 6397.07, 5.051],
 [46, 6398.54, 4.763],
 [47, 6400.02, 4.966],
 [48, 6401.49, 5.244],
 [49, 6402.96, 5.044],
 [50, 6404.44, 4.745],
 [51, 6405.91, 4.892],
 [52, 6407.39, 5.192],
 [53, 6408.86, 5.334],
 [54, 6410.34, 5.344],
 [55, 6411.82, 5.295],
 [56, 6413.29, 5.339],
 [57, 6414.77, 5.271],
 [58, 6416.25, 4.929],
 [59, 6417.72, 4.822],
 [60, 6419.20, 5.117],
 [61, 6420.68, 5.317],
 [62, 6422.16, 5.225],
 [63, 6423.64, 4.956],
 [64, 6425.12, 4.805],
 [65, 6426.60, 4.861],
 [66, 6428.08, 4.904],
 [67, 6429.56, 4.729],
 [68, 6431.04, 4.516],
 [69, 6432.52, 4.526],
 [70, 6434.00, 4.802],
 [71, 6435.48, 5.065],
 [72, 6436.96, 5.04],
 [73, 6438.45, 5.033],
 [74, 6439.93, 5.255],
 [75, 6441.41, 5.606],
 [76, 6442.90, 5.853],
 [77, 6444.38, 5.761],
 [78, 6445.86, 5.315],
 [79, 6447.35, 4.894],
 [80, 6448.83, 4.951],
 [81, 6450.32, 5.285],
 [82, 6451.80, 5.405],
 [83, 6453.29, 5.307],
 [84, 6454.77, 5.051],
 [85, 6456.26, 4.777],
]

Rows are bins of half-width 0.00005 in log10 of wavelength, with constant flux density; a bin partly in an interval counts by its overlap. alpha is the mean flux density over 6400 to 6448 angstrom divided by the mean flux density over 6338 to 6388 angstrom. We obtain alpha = 1.0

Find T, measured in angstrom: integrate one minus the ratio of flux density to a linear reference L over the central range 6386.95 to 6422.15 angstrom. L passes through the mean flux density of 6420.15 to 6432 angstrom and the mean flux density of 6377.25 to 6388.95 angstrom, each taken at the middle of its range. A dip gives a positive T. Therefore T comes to -1.1 angstrom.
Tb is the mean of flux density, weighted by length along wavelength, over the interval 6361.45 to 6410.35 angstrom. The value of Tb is 5.18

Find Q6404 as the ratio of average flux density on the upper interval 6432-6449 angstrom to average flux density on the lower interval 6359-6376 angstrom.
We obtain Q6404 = 1.00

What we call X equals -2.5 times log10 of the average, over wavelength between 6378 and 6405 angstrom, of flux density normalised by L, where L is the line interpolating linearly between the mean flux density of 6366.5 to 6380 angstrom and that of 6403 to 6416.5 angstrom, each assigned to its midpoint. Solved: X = 0.02 mag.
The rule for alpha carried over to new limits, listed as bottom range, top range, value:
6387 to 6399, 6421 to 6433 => 0.93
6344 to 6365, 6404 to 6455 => 0.99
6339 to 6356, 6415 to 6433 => 0.93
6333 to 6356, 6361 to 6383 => 1.03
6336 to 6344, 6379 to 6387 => 0.99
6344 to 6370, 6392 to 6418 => 0.99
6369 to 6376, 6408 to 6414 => 1.01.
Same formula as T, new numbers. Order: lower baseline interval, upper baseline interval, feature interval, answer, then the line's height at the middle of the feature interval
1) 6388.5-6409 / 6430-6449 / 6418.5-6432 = 0.5 angstrom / 5.13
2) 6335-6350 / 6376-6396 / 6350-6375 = 0.3 angstrom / 5.22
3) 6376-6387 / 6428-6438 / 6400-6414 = -0.5 angstrom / 4.98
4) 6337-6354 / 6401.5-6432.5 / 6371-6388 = -0.1 angstrom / 5.14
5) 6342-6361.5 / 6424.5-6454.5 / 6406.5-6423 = -0.2 angstrom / 5.13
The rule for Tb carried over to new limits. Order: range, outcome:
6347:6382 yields 5.21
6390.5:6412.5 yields 5.17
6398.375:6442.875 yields 5.05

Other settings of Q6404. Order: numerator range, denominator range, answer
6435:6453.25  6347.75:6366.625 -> 1.04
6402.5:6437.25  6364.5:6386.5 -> 0.95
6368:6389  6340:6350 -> 0.96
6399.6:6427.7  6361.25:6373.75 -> 0.97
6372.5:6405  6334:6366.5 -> 1.01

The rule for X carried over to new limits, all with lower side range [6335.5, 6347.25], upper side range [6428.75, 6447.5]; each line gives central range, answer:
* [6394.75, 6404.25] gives 0.02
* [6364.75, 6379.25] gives -0.03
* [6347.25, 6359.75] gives 0.02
